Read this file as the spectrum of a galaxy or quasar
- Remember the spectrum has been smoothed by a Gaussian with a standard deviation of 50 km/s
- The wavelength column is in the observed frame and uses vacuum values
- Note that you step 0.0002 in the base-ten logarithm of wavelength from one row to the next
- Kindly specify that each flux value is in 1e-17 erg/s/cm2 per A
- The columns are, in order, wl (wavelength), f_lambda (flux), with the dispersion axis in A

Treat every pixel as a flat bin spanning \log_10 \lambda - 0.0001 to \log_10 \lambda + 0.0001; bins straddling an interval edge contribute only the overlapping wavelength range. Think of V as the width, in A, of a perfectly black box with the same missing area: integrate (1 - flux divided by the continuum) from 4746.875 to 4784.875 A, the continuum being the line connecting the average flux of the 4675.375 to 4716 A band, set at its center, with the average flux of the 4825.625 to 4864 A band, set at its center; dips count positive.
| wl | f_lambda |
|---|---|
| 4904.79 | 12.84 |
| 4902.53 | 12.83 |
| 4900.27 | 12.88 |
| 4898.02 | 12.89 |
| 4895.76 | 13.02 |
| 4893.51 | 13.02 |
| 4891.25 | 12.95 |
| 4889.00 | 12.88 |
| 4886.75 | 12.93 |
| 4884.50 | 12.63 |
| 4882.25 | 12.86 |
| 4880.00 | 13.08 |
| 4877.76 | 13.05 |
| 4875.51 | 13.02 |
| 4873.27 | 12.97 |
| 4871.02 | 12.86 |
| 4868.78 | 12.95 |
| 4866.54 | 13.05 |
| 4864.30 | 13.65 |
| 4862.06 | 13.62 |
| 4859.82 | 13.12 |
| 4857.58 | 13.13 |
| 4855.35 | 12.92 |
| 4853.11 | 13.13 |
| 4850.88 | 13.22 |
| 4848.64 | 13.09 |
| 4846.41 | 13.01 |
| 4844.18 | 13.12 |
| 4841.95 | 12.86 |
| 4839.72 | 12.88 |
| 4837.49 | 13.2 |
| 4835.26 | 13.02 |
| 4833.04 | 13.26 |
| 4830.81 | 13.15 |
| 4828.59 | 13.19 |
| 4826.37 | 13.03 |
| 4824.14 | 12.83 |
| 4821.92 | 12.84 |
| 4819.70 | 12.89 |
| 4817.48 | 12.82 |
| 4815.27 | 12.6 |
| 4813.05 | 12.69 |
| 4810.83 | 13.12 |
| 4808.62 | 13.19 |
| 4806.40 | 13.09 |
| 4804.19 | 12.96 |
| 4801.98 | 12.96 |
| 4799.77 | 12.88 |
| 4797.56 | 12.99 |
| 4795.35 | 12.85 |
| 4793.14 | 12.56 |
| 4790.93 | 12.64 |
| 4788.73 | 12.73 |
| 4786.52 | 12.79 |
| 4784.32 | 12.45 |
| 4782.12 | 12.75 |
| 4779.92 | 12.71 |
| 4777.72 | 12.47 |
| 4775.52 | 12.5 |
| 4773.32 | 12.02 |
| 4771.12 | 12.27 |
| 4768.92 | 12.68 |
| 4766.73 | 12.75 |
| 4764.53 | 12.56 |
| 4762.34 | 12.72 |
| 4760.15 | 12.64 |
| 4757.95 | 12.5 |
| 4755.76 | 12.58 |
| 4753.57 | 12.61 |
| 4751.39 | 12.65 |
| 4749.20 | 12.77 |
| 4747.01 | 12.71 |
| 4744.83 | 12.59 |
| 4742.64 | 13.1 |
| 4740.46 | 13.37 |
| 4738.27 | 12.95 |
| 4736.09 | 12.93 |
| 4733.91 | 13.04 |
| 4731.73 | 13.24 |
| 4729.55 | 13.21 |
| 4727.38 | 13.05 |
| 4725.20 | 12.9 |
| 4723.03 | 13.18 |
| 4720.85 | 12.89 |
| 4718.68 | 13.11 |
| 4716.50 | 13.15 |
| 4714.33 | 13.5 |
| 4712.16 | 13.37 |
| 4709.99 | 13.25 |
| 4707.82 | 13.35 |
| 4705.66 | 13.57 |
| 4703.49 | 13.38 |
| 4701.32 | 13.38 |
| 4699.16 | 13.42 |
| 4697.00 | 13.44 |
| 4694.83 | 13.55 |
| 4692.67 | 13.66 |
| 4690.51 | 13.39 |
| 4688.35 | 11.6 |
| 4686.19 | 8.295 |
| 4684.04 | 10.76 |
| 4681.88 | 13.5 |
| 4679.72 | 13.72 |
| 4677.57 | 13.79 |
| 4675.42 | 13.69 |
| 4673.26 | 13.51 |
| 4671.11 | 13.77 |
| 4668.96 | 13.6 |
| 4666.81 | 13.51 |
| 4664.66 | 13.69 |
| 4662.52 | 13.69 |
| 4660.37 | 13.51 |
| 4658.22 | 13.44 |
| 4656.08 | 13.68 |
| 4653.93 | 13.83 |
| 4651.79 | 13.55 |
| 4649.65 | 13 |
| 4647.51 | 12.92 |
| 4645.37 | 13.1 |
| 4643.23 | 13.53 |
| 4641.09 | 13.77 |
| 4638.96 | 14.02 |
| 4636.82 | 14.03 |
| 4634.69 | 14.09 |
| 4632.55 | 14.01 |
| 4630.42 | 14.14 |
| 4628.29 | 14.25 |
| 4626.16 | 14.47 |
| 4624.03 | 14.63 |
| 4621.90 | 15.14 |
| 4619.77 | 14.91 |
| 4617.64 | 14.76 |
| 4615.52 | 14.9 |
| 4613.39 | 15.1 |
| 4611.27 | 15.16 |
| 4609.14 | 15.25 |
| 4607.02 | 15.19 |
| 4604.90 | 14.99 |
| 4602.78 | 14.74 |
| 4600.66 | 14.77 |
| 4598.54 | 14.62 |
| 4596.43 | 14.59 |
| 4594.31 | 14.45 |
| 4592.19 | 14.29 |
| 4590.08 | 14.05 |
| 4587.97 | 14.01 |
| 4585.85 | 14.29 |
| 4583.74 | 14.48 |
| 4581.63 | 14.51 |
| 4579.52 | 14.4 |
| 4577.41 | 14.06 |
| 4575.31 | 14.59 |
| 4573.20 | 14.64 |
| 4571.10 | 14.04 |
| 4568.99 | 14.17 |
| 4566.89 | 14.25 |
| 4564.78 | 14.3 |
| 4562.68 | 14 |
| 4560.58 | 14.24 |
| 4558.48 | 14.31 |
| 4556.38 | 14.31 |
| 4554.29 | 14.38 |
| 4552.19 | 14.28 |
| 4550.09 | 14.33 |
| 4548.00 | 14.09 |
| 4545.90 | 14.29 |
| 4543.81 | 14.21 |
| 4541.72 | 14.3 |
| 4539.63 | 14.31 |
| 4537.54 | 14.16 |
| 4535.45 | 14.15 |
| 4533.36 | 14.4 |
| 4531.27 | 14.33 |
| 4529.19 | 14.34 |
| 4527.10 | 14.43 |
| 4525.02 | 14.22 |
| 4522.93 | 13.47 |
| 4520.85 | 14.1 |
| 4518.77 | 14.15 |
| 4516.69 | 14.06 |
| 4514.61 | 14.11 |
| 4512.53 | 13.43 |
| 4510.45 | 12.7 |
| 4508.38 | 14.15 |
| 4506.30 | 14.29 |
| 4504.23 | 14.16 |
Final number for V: 1.4 A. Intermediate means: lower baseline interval 13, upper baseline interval 13.1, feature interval 12.6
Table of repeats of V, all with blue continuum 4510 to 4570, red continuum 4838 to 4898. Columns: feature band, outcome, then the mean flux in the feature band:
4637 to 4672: 0.5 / 13.6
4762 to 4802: 2.1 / 12.6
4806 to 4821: 0.4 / 12.9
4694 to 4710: 0.2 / 13.4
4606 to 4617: -1.0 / 15.1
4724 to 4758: 1.4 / 12.9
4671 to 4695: 1.7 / 12.7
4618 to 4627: -0.6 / 14.8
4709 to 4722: 0.3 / 13.2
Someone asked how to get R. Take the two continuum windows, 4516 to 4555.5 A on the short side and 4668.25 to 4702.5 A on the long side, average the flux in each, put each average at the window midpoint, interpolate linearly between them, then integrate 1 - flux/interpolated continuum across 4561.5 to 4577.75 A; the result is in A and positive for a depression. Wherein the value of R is -0.4 A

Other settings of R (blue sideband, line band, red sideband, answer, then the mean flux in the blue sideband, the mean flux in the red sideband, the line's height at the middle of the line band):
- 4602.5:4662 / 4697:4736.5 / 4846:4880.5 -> 1.7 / 14.2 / 13.1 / 13.8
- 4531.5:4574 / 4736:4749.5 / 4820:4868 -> 0.6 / 14.3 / 13.1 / 13.5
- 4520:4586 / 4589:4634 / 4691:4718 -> -2.4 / 14.3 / 13.4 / 13.9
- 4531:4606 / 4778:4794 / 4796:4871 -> 0.7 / 14.3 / 13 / 13.3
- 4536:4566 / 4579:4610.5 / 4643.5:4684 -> -1.5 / 14.2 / 13.5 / 13.9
